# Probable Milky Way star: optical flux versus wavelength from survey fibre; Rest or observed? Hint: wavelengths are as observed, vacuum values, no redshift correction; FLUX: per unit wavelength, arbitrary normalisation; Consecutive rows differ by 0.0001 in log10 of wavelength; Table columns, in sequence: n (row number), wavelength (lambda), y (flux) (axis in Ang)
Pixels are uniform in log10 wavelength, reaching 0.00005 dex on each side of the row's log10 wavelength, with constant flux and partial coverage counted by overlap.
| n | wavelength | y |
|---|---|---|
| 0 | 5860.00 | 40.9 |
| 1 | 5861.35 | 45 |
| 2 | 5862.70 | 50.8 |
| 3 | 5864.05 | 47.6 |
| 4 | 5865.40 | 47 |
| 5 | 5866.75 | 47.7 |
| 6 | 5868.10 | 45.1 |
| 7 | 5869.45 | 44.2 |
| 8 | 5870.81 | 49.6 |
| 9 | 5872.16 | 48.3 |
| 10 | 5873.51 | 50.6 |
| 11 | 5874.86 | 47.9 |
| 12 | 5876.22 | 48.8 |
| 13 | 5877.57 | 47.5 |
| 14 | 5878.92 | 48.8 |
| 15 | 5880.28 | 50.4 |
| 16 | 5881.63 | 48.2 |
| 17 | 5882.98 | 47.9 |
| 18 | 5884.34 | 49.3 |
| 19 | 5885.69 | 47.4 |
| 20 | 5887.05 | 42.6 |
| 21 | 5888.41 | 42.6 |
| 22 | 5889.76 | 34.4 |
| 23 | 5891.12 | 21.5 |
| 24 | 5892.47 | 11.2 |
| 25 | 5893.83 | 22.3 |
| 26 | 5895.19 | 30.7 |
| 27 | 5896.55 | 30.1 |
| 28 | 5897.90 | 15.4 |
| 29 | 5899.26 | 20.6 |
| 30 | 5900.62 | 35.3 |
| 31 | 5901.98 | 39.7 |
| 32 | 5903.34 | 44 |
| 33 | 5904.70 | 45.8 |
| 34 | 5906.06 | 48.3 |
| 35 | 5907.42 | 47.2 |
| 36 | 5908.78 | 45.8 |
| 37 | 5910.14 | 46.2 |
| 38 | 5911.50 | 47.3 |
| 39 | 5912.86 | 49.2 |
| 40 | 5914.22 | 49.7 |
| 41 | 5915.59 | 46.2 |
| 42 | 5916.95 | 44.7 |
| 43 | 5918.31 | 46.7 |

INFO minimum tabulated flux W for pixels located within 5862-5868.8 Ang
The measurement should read 45.1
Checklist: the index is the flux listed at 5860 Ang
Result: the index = 40.9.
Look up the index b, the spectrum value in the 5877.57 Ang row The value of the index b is 47.5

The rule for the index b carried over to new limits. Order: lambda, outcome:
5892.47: 11.2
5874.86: 47.9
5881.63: 48.2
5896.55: 30.1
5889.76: 34.4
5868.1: 45.1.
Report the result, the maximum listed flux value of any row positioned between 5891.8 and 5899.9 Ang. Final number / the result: 30.7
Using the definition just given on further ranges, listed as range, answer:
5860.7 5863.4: 50.8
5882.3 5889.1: 49.3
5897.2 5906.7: 48.3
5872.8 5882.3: 50.6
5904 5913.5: 49.2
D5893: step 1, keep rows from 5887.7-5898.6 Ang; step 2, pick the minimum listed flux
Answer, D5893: 11.2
